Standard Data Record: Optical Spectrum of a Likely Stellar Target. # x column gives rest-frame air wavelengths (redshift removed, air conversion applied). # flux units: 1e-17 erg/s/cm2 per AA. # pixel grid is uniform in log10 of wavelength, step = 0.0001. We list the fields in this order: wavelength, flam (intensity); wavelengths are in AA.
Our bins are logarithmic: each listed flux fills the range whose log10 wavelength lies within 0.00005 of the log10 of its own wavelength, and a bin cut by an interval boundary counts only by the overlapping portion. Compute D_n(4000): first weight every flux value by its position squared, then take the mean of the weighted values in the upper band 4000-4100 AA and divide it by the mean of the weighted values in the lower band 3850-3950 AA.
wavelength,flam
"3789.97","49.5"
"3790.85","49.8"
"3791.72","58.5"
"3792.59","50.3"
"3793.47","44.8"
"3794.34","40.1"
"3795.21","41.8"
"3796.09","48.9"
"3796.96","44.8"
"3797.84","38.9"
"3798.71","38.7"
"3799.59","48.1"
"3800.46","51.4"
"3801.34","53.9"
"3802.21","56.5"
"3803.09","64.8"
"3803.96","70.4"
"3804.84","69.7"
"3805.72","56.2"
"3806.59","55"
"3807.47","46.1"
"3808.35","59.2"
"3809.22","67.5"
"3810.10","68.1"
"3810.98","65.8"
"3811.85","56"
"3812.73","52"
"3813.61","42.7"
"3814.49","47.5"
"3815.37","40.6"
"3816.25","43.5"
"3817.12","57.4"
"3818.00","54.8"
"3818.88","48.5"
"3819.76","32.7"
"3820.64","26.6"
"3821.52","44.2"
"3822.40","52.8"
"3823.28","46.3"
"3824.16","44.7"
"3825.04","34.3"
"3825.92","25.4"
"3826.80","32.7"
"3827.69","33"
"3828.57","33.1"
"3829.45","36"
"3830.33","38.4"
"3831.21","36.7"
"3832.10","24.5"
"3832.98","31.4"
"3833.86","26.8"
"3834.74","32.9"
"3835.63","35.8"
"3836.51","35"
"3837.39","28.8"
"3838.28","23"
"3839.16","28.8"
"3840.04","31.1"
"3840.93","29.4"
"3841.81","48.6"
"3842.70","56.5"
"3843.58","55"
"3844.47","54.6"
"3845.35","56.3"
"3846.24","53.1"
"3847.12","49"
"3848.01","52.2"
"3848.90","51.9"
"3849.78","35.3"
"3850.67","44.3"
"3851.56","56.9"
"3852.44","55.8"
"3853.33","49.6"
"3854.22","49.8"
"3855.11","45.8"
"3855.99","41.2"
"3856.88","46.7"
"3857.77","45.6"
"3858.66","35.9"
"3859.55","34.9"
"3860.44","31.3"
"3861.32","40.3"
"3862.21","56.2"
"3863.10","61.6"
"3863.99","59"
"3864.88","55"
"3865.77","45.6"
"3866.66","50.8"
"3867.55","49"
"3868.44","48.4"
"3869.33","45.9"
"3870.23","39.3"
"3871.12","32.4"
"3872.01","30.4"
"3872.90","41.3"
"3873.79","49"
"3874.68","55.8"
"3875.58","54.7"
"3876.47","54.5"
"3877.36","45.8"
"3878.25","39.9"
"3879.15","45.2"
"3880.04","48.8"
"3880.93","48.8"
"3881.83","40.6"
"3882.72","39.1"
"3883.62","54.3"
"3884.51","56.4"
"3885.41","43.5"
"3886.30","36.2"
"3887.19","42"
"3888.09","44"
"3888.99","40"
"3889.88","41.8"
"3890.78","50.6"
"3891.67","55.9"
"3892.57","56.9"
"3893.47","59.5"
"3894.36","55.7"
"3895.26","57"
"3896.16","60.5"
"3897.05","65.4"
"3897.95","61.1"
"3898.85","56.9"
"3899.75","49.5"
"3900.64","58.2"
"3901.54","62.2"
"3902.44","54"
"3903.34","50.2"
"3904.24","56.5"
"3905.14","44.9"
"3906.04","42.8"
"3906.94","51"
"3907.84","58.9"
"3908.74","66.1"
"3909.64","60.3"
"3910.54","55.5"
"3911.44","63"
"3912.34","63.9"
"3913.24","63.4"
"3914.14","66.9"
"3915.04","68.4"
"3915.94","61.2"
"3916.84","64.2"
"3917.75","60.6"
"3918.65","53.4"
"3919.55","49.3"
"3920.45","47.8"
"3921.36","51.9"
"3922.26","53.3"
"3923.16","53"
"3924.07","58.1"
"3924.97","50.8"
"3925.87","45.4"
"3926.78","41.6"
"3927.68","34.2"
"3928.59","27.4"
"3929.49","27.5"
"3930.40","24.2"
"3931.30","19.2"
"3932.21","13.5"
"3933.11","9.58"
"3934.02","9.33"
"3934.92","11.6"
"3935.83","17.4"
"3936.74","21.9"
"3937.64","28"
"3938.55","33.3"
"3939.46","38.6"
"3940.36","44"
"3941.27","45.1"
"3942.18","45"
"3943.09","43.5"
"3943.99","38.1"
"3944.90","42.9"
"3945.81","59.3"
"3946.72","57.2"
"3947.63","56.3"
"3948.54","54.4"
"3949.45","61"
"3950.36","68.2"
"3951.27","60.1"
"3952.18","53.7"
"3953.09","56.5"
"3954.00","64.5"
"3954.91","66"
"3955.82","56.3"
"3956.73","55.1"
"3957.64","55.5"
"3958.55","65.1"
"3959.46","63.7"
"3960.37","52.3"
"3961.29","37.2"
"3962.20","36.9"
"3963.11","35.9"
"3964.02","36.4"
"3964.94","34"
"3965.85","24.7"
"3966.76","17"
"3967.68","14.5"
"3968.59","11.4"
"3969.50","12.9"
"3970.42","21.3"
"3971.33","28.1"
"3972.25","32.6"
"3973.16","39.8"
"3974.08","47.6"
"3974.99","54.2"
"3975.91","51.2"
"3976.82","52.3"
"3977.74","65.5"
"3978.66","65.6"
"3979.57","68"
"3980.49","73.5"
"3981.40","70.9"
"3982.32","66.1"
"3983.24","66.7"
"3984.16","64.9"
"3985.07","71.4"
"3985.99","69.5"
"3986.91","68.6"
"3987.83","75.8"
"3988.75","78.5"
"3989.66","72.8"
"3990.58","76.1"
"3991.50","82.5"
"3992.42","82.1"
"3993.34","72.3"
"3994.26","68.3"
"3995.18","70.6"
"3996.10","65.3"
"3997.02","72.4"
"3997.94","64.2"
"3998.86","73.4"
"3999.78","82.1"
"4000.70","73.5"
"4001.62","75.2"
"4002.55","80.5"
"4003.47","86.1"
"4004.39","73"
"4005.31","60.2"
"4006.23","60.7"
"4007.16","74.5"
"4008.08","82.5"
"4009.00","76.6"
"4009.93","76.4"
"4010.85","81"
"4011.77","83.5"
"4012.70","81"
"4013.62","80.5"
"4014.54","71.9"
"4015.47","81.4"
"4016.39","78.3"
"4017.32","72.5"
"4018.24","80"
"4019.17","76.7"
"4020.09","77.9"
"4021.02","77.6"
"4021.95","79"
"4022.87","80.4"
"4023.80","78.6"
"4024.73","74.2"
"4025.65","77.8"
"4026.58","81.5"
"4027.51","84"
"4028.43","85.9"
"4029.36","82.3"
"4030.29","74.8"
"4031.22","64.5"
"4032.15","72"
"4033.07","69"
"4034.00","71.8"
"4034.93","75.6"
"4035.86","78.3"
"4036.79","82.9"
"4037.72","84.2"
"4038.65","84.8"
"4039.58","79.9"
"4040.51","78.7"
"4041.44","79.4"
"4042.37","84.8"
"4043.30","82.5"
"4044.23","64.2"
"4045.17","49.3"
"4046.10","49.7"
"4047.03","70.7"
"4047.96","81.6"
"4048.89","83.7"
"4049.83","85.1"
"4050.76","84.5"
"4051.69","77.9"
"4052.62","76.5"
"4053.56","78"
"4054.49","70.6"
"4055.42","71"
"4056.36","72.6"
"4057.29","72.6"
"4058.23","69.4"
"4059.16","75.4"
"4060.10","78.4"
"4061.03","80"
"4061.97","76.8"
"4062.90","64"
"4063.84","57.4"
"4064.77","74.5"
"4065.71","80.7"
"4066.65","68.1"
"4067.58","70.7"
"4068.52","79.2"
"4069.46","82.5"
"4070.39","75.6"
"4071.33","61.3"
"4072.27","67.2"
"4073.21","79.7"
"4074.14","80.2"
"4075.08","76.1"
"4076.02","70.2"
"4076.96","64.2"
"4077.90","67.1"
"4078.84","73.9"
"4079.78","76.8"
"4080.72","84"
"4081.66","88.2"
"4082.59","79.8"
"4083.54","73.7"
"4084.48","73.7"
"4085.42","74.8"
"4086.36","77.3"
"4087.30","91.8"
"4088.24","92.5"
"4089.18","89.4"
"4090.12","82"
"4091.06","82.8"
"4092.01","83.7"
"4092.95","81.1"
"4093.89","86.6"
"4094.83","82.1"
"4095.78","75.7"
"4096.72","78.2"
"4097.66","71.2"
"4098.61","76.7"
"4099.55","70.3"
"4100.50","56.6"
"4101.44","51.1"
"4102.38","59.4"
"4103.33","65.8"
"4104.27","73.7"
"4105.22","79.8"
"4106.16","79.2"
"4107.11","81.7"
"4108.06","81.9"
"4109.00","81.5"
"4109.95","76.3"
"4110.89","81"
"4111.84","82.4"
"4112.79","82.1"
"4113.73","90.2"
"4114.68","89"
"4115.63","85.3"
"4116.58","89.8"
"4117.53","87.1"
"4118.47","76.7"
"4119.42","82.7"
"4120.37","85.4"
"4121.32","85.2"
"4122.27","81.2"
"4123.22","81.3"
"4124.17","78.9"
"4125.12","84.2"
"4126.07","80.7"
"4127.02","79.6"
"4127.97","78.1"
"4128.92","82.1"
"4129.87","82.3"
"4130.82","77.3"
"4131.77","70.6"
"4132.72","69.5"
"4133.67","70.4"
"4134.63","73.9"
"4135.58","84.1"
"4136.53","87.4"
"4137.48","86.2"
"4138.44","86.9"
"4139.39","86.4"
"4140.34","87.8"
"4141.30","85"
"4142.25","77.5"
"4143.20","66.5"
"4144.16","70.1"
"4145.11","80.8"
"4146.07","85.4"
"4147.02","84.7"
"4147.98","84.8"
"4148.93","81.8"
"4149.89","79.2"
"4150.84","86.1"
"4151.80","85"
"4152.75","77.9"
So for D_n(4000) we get 1.7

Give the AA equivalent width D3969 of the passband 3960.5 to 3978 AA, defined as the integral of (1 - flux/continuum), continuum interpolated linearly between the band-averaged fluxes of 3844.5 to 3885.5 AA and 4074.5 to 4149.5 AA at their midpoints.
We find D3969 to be 7.6 AA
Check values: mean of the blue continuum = 47.2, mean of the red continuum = 79.2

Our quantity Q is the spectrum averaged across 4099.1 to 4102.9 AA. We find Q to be 59.3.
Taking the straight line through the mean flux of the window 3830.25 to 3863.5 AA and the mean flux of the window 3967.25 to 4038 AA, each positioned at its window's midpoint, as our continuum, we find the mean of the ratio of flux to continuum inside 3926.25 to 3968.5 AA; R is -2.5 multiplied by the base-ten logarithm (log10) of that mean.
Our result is 0.43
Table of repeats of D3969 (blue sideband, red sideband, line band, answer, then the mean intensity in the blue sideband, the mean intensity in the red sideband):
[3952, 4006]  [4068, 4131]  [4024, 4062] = -4.0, 57.9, 78.5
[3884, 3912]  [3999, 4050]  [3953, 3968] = 4.5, 53.5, 76.6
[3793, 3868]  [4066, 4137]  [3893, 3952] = 8.5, 45.7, 78.1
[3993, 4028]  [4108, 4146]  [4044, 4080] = 2.5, 76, 81.2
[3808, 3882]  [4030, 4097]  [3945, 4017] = 4.0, 44.5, 76.1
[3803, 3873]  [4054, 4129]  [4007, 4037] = -4.1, 45.1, 77.3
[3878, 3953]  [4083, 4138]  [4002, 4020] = -3.8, 47.9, 79.2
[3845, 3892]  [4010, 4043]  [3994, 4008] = 0.2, 46.7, 78.5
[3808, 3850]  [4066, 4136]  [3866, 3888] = 1.6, 42.9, 77.9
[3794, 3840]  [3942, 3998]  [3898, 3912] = -1.5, 44.3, 54.8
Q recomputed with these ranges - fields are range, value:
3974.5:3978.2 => 55.7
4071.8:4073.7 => 73.7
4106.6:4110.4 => 80.2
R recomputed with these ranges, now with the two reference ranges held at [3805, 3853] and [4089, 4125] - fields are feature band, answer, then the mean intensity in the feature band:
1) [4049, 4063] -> -0.050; 76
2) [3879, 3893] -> 0.106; 46.5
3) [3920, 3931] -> 0.300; 42.6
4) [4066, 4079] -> 0.030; 72.6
